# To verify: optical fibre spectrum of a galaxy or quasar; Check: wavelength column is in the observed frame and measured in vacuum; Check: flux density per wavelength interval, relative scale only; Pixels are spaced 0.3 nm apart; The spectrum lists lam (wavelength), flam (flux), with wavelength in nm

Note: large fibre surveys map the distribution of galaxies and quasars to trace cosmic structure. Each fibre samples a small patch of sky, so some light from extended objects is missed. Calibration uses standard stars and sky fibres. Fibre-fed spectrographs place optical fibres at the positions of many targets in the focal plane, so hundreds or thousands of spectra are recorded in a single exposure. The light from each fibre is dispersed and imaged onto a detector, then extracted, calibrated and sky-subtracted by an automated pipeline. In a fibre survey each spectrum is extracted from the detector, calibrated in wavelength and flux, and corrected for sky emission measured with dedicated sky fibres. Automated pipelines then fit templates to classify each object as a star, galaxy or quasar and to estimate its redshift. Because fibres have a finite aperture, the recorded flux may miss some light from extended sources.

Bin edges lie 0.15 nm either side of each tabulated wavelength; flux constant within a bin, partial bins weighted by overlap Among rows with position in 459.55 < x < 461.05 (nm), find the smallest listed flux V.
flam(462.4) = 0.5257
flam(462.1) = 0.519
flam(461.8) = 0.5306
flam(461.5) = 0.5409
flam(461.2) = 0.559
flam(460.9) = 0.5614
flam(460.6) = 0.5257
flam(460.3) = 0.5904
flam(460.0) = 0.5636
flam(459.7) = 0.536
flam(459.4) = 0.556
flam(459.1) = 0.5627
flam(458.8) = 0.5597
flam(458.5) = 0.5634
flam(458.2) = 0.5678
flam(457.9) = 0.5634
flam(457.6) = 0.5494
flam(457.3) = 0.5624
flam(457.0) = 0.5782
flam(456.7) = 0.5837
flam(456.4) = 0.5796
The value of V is 0.5257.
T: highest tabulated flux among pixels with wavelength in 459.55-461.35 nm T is 0.5904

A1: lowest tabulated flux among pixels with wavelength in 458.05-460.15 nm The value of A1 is 0.536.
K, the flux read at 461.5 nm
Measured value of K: 0.5409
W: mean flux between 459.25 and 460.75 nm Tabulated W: 0.554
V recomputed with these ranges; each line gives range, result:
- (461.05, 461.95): 0.5306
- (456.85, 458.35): 0.5494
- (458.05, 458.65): 0.5634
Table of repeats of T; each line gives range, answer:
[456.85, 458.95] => 0.5782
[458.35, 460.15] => 0.5636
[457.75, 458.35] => 0.5678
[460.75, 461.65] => 0.5614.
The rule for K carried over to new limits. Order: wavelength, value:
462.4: 0.5257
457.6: 0.5494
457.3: 0.5624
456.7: 0.5837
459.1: 0.5627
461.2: 0.559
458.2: 0.5678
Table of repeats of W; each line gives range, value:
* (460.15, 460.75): 0.558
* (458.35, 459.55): 0.56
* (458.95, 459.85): 0.552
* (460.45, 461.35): 0.549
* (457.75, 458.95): 0.564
